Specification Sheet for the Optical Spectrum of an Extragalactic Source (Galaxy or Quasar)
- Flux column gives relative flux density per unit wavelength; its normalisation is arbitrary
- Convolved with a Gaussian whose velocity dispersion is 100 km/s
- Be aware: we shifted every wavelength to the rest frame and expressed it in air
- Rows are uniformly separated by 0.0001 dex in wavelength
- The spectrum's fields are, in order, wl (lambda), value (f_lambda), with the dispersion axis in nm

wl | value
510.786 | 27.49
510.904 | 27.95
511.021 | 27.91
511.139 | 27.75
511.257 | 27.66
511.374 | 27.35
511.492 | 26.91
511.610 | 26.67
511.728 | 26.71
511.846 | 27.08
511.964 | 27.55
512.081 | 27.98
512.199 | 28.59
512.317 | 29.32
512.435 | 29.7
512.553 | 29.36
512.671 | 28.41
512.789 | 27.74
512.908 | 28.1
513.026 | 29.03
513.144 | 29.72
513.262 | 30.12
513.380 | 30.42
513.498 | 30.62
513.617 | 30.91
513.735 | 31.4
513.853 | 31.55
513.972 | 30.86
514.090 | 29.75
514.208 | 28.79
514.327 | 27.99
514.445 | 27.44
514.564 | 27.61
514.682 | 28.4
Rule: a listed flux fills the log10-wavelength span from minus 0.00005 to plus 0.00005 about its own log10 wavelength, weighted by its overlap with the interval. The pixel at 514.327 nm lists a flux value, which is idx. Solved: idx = 27.99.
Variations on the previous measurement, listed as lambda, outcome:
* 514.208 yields 28.79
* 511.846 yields 27.08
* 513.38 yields 30.42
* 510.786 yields 27.49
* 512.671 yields 28.41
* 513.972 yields 30.86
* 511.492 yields 26.91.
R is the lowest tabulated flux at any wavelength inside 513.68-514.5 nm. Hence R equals 27.44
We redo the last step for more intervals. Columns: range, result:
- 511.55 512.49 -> 26.67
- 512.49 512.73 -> 28.41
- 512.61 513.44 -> 27.74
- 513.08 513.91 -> 29.72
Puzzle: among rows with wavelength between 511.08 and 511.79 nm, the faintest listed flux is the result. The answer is 26.67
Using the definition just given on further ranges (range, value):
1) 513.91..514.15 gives 29.75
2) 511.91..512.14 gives 27.55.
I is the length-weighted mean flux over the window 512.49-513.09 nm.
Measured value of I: 28.5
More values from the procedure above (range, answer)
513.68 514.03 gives 31.2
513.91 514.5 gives 29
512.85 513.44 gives 29.5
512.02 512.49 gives 28.9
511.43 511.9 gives 26.8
